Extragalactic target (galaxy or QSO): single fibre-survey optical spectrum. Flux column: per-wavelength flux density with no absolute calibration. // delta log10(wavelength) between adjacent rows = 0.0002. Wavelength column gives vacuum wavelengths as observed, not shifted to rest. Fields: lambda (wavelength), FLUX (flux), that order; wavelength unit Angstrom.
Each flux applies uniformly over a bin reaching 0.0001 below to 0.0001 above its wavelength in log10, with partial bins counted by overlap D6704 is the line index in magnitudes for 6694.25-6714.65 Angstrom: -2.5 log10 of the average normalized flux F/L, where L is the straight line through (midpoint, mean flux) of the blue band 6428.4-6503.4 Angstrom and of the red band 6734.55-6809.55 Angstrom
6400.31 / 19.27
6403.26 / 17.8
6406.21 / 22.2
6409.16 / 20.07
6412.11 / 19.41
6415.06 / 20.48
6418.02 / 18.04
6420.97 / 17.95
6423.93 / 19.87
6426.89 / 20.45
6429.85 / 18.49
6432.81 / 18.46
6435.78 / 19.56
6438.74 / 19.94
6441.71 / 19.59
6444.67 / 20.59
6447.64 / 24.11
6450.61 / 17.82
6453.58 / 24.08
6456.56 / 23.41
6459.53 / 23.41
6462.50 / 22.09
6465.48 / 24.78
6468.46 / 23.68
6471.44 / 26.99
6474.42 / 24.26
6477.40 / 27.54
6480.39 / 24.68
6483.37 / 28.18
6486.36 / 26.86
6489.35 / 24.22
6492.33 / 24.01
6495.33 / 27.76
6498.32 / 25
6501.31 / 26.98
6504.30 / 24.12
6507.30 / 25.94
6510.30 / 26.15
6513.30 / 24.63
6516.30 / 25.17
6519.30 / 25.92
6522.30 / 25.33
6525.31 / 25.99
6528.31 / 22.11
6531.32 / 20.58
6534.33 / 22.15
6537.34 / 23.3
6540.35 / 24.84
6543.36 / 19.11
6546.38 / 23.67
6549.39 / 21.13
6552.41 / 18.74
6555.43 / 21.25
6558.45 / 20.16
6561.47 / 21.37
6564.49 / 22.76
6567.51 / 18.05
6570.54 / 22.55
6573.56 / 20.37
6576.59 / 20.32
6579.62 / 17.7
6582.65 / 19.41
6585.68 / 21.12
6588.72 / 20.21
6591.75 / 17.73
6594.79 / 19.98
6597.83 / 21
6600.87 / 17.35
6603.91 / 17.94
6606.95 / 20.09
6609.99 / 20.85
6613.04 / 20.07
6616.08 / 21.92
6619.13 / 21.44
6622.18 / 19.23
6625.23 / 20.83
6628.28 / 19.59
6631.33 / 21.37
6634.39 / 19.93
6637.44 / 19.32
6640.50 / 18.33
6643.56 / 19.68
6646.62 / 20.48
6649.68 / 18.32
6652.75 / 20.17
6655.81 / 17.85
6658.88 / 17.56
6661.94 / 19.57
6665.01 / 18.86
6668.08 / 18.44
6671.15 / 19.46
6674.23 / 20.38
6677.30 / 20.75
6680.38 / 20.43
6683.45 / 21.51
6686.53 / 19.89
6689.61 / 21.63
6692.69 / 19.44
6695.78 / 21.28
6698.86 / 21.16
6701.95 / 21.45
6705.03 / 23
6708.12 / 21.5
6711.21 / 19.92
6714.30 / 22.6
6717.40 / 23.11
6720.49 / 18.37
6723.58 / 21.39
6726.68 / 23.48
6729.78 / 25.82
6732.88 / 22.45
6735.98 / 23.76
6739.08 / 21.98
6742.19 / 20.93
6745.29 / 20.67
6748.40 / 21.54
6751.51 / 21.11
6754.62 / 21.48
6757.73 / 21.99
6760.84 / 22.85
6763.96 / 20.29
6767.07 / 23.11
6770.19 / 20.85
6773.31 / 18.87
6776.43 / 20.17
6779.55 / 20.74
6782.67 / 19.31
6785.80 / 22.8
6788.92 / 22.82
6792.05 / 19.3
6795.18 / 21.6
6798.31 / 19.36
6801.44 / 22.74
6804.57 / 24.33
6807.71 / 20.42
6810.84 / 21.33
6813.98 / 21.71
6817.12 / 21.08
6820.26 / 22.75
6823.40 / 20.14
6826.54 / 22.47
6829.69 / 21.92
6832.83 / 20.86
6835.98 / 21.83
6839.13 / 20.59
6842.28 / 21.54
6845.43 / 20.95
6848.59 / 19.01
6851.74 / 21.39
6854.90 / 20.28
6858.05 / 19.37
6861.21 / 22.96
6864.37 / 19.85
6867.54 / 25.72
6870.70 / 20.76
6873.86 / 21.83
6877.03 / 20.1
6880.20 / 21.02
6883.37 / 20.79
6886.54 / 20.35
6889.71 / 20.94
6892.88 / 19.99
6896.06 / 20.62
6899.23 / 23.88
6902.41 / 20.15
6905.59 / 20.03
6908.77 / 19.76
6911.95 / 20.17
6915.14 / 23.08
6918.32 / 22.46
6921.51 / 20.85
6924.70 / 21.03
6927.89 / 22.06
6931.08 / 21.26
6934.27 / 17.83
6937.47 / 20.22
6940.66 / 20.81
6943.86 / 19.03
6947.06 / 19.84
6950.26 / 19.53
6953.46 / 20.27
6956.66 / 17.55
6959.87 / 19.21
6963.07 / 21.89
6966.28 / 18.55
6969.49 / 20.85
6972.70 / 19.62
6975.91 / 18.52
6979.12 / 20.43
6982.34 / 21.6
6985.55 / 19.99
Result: 0.02 mag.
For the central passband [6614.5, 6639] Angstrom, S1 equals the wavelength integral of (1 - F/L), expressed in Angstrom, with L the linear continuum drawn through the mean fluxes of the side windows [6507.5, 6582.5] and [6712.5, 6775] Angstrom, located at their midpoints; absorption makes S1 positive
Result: 1.79 Angstrom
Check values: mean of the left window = 22.2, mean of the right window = 21.8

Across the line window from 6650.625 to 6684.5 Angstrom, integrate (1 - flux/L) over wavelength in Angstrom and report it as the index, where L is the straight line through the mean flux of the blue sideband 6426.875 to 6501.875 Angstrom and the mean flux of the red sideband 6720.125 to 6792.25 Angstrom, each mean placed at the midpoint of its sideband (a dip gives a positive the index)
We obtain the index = 4.0 Angstrom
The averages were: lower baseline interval 23.4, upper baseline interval 21.6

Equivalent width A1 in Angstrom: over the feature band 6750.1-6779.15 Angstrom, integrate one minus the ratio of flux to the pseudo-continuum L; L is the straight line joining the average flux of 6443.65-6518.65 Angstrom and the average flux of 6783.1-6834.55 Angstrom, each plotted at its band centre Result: 1.1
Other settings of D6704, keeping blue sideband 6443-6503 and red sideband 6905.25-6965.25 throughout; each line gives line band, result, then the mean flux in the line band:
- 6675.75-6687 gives 0.096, 20.7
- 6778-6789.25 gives 0.022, 21.3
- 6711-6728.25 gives 0.034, 21.6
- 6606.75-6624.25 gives 0.128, 20.6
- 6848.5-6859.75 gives 0.047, 20.2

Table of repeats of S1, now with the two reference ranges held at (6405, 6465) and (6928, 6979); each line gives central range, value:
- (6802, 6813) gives -1.15 Angstrom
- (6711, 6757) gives -4.27 Angstrom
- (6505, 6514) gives -2.23 Angstrom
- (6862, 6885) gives -1.85 Angstrom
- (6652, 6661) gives 0.79 Angstrom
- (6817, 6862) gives -2.65 Angstrom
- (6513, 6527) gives -3.42 Angstrom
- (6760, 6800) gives -1.73 Angstrom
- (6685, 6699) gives -0.32 Angstrom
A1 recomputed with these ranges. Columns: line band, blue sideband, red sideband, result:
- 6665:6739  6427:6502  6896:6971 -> 1.9 Angstrom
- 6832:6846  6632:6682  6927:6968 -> -1.1 Angstrom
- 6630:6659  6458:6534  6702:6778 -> 4.6 Angstrom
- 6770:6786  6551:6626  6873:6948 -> 0.2 Angstrom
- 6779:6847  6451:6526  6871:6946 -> 1.2 Angstrom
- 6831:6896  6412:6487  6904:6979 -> -1.6 Angstrom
